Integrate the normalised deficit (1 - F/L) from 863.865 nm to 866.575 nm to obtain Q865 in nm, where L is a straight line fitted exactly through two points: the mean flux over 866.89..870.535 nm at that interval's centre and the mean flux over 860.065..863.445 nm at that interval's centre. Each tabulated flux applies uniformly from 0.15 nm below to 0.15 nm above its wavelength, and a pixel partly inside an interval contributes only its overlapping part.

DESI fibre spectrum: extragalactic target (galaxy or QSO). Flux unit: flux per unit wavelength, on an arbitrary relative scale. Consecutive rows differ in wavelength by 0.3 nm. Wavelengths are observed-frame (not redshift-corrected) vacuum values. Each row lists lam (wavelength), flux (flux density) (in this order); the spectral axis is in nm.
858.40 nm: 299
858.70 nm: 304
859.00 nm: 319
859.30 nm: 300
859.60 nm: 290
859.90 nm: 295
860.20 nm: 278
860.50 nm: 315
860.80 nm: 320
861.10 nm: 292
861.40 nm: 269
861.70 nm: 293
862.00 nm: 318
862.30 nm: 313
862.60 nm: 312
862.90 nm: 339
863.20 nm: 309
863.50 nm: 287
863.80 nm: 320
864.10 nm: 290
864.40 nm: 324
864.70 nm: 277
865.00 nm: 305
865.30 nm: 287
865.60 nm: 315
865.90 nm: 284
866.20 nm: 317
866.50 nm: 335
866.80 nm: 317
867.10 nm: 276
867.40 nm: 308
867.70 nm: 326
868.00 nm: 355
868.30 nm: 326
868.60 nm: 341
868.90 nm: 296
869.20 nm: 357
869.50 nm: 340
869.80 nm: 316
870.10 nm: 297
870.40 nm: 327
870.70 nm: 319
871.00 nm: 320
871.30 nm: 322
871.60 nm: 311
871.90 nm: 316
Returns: 0.09 nm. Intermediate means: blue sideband 305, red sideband 322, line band 303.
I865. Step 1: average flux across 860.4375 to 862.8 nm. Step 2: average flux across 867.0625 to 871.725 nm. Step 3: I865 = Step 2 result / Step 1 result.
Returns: 1.06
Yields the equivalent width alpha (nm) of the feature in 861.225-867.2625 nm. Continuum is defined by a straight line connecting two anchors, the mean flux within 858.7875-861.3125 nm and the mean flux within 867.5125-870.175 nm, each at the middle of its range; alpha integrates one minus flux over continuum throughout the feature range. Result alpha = 0.18 nm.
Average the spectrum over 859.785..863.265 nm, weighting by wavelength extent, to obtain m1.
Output 304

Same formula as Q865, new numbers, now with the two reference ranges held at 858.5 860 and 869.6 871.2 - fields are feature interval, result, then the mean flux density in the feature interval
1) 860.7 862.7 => 0.022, 302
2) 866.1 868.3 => -0.051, 320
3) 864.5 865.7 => 0.051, 296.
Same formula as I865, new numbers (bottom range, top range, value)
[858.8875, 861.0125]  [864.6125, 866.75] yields 1.01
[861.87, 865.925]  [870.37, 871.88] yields 1.04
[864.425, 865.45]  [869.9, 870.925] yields 1.07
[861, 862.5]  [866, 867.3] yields 1.04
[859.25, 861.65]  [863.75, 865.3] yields 1.02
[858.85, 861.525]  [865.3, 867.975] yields 1.04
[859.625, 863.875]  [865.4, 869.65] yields 1.06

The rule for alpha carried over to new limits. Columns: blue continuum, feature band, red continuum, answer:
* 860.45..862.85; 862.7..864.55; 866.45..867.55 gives -0.04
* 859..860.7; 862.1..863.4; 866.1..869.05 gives -0.05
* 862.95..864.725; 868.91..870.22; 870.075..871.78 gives -0.04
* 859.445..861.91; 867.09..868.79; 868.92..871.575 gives -0.05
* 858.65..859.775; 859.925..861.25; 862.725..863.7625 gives 0.02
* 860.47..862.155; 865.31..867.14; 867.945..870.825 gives 0.05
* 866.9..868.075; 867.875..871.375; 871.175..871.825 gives -0.12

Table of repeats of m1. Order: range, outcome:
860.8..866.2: 303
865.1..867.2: 305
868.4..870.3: 325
